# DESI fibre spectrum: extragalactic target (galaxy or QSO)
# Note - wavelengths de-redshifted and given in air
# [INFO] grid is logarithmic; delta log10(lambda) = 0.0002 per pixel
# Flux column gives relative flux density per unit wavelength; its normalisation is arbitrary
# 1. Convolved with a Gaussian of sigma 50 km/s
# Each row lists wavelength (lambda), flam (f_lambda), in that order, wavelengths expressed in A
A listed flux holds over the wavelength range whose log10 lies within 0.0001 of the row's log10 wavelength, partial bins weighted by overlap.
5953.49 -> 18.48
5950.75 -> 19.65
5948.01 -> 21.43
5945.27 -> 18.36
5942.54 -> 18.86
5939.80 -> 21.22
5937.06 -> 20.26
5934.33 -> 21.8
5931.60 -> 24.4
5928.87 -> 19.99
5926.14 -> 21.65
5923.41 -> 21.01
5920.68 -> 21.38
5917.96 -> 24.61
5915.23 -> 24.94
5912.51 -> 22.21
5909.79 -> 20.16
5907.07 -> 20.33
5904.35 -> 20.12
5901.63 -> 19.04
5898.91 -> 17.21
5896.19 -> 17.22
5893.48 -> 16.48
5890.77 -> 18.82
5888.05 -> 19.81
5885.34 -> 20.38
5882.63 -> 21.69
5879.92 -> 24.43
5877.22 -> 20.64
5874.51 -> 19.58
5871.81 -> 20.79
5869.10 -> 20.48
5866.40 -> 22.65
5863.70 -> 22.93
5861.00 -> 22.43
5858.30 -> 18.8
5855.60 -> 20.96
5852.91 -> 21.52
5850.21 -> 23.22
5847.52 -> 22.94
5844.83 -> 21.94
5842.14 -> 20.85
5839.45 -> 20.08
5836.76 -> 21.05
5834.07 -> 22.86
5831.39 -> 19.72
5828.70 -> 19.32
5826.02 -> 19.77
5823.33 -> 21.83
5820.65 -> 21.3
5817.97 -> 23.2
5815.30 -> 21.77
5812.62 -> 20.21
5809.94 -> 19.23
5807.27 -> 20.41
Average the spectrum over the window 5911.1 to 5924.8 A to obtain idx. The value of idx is 22.8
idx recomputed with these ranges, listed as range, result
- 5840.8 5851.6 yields 22.2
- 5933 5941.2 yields 21.1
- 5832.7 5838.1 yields 22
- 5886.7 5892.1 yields 19.3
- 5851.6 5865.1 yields 21.3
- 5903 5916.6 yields 21.6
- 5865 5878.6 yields 20.9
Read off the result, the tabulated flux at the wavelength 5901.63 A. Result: 19.04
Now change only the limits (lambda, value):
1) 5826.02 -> 19.77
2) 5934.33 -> 21.8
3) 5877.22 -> 20.64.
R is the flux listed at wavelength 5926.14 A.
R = 21.65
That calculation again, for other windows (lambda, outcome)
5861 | 22.43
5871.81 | 20.79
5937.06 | 20.26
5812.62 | 20.21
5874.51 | 19.58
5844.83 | 21.94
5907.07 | 20.33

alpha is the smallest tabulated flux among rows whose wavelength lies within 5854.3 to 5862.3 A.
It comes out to 18.8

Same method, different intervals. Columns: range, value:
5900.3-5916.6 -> 19.04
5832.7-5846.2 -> 20.08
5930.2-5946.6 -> 18.36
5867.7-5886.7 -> 19.58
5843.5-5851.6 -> 21.94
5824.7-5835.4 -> 19.32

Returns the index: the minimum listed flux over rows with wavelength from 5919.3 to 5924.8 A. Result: 21.01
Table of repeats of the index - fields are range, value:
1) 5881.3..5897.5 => 16.48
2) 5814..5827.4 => 19.77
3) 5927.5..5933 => 19.99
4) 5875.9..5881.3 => 20.64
